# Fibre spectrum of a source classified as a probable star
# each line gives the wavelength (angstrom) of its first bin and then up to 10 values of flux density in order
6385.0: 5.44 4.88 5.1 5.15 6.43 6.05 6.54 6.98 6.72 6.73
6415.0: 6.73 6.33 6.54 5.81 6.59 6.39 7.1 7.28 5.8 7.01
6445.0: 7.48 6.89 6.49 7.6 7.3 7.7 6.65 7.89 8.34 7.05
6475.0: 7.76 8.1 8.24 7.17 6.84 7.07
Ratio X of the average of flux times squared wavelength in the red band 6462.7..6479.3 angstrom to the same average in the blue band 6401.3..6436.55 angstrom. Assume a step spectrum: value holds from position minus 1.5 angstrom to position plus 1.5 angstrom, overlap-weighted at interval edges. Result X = 1.2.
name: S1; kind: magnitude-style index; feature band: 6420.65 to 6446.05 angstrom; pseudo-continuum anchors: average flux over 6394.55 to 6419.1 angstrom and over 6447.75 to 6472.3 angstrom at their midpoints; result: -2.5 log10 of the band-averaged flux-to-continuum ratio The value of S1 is 0.04 mag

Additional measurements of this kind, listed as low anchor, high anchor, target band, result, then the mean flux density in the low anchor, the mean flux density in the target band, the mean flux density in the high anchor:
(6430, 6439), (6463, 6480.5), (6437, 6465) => 0.03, 6.83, 7.01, 7.75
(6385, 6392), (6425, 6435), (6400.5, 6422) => -0.12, 5.08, 6.63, 6.68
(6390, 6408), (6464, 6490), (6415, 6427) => 0.03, 6.09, 6.33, 7.62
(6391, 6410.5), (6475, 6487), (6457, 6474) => -0.01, 6.22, 7.51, 7.7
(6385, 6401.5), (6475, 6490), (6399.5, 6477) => -0.06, 5.51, 6.93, 7.55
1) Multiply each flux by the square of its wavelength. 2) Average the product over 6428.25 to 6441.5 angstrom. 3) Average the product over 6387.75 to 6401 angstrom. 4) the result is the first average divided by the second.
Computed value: 1.21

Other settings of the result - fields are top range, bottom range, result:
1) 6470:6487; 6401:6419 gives 1.17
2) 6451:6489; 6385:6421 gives 1.25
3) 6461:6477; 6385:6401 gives 1.41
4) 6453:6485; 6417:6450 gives 1.16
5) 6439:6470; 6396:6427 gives 1.13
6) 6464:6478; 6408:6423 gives 1.20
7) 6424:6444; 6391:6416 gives 1.06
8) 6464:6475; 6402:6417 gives 1.17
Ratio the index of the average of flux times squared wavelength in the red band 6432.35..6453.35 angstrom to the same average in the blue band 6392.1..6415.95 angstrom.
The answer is 1.09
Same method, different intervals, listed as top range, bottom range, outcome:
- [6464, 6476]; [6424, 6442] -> 1.18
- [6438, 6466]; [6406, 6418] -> 1.07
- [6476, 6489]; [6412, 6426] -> 1.21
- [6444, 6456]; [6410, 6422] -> 1.09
